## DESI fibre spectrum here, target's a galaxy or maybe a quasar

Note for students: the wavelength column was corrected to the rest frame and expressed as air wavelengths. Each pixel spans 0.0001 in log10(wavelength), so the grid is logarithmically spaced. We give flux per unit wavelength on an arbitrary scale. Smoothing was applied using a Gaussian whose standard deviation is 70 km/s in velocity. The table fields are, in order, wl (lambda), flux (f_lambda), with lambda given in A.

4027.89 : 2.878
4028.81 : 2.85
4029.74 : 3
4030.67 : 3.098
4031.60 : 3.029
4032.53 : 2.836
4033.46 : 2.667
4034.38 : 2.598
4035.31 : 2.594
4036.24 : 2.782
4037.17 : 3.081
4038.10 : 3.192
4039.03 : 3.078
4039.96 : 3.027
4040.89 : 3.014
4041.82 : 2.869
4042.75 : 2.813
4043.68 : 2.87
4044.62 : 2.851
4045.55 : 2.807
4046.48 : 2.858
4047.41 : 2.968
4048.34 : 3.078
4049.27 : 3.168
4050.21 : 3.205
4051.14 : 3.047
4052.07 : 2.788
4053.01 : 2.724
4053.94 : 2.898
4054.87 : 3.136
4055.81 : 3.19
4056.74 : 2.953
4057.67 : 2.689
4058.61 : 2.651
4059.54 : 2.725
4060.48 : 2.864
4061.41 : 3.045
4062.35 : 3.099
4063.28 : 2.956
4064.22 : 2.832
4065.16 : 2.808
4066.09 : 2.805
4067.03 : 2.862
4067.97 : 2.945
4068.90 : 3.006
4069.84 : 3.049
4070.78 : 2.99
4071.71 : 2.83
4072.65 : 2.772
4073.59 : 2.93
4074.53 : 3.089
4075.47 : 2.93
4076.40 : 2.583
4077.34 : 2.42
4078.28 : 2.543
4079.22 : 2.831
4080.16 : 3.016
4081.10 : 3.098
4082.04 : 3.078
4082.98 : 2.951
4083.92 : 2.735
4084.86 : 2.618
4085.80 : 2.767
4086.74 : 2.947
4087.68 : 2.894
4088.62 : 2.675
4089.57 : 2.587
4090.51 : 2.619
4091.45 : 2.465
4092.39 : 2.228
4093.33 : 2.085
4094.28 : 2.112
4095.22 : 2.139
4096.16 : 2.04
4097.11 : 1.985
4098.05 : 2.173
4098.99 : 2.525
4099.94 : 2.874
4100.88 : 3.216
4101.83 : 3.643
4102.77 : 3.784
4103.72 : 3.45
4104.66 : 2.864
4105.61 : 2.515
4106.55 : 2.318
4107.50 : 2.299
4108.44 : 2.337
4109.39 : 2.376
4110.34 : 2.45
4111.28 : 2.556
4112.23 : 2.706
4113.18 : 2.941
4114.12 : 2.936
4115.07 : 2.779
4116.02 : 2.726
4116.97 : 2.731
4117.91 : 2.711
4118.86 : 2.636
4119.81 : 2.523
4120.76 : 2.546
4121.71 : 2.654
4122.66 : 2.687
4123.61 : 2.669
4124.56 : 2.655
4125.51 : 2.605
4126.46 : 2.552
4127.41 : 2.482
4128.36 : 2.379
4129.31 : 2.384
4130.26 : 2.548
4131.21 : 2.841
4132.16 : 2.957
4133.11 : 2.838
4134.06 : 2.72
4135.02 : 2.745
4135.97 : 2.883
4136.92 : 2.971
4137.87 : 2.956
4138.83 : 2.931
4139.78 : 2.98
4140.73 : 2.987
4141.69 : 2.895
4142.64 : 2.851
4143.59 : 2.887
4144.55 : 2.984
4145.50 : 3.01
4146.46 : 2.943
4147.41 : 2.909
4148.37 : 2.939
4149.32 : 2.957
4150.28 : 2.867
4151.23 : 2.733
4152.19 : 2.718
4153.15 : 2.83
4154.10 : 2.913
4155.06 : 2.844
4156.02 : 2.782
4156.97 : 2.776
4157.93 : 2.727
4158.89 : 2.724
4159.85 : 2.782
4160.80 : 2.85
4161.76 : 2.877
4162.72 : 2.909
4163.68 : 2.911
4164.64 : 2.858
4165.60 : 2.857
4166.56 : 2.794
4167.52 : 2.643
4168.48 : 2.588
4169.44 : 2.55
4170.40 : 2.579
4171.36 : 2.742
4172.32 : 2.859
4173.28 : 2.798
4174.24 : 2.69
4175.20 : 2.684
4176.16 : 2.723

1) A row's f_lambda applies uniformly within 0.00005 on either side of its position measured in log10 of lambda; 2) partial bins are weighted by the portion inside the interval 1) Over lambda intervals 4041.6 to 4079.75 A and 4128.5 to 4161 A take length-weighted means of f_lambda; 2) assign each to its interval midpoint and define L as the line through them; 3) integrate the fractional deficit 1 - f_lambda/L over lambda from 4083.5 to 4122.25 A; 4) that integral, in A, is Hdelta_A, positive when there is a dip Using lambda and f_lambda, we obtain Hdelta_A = 3.06 A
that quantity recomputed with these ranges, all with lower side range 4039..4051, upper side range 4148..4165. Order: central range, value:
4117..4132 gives 1.4 A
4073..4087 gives 0.4 A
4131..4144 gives -0.2 A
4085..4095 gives 1.3 A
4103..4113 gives 0.9 A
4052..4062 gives 0.2 A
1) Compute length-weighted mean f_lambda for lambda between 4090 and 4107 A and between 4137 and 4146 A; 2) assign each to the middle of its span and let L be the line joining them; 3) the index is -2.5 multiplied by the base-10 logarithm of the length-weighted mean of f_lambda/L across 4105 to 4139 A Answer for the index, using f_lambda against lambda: 0.06 mag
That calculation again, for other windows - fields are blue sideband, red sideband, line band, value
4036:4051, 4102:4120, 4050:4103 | 0.028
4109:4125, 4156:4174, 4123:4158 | -0.034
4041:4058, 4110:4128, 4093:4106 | 0.024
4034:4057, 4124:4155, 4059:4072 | 0.000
